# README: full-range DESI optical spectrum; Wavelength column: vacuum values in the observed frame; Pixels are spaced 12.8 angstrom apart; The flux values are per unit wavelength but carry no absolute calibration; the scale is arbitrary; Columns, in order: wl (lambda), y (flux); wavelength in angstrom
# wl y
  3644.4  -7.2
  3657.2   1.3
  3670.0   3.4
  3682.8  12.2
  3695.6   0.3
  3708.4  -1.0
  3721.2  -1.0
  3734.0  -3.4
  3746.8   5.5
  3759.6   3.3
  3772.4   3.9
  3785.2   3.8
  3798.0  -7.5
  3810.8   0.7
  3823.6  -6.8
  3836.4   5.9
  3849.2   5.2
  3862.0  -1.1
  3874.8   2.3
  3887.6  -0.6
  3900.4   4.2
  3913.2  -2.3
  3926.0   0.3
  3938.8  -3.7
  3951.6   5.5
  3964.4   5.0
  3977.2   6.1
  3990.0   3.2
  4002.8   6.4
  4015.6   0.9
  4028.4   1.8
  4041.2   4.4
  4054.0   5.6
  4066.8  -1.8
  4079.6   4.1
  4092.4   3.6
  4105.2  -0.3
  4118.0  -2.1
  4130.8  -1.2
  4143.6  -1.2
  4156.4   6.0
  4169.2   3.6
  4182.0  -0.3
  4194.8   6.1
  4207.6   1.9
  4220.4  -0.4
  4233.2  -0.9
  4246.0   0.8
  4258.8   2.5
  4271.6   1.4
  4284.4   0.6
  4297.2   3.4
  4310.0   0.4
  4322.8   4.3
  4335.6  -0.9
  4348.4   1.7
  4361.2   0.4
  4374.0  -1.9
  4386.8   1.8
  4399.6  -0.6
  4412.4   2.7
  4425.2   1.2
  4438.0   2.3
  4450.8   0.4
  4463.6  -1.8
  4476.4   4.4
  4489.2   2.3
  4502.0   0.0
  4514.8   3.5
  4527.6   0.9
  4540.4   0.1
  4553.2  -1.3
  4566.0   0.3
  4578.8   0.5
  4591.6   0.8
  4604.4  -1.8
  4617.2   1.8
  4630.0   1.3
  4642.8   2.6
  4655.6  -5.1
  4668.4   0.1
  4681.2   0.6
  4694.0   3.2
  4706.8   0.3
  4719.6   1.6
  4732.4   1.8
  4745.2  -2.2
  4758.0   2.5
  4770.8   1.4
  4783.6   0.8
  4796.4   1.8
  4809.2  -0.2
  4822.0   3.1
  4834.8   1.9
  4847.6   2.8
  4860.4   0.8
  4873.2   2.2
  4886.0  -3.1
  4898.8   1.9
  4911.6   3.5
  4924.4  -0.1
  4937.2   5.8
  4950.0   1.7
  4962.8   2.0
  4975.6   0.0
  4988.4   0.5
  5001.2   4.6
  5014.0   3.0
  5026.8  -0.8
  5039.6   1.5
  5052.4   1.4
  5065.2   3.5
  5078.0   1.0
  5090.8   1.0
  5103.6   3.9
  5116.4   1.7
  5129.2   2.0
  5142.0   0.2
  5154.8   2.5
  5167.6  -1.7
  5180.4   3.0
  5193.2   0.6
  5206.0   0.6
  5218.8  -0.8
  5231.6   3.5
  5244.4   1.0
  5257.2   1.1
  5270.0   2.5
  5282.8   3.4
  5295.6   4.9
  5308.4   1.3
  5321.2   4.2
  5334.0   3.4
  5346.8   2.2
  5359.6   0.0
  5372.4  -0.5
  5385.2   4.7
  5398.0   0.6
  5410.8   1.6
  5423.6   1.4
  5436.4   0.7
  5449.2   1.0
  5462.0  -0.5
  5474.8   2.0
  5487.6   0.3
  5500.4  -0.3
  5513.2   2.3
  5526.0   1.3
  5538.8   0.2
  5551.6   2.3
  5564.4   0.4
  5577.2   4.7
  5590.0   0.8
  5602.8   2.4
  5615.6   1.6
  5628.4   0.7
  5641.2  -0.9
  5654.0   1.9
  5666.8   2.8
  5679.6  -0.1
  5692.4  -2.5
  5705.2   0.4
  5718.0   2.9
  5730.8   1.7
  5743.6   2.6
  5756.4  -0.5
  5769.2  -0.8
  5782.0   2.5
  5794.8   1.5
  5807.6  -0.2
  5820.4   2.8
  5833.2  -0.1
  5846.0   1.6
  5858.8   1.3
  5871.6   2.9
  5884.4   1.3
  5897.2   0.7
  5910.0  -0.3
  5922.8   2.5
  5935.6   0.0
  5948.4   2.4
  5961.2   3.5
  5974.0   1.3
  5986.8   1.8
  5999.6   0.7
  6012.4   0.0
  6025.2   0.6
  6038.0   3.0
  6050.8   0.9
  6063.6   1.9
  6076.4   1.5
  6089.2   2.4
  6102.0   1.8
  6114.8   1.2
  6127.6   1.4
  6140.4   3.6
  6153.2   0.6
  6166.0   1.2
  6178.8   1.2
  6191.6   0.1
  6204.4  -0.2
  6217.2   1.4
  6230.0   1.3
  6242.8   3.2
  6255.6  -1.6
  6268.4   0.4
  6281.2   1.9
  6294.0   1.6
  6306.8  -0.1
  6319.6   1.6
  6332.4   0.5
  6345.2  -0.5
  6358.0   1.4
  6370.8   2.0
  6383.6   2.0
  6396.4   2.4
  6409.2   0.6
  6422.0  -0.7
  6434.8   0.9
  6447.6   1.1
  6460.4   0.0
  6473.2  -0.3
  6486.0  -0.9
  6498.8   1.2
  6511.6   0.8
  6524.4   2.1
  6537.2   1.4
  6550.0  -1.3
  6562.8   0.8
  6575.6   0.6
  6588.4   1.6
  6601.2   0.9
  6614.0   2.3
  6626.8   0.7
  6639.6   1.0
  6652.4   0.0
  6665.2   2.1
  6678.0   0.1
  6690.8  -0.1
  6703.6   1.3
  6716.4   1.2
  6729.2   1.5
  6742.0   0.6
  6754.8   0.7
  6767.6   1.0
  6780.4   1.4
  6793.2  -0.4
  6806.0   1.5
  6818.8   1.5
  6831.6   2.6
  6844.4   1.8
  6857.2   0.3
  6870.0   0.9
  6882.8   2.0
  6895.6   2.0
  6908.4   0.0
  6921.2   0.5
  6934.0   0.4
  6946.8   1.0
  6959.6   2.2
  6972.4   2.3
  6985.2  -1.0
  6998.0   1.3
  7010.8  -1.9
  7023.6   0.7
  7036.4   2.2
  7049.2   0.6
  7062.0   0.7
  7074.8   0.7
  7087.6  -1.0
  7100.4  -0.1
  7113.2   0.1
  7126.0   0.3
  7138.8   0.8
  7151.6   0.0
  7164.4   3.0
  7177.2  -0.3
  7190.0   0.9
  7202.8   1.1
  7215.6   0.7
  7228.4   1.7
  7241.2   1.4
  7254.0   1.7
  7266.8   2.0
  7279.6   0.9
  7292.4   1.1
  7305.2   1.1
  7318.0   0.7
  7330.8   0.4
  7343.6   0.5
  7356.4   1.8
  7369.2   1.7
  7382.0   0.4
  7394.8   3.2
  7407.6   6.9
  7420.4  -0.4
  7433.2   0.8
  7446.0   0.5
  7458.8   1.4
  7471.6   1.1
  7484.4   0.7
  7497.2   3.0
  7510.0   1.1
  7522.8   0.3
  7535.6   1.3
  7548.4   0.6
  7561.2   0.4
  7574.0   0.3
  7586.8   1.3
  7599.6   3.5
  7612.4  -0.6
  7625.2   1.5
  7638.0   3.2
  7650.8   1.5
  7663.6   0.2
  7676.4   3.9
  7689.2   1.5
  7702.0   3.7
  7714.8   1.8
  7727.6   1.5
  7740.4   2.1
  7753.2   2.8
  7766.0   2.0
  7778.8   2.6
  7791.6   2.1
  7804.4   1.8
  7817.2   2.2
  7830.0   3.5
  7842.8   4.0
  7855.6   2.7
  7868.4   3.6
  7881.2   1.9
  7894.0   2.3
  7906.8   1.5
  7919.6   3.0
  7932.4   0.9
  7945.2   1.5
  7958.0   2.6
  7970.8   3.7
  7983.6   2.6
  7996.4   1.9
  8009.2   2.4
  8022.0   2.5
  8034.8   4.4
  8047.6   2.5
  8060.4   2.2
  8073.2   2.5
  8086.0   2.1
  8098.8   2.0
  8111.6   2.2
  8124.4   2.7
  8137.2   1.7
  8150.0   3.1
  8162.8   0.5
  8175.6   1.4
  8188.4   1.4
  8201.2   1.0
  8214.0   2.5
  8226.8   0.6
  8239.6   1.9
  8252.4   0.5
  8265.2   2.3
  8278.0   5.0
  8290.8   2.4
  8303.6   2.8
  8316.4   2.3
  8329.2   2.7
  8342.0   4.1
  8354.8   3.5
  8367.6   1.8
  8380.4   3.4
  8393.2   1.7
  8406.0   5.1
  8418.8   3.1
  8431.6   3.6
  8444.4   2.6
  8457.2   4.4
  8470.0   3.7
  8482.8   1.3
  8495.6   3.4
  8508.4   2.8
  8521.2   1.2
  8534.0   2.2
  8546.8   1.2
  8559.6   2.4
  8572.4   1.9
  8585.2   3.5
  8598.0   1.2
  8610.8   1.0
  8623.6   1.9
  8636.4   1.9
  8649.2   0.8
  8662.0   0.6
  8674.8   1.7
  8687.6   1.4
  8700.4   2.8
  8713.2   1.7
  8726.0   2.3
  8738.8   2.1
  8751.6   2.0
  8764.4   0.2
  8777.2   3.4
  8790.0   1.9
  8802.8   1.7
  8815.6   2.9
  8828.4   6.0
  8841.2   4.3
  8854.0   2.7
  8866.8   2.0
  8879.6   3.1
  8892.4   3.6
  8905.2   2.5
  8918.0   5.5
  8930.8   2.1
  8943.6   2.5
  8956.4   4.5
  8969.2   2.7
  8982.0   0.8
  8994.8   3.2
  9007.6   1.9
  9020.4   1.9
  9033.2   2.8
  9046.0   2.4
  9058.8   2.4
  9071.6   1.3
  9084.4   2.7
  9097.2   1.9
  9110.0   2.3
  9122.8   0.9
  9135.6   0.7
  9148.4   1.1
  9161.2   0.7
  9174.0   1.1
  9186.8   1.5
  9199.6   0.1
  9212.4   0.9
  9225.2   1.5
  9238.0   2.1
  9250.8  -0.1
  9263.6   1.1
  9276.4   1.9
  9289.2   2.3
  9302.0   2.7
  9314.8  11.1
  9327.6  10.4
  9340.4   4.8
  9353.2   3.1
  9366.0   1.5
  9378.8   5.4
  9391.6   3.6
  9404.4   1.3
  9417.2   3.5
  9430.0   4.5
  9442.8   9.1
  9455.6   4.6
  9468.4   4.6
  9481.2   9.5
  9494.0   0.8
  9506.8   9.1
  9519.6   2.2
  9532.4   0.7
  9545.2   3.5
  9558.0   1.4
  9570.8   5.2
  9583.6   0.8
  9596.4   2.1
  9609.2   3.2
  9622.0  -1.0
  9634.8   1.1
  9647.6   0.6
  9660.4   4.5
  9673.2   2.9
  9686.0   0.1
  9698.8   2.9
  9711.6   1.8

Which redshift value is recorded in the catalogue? 0.99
